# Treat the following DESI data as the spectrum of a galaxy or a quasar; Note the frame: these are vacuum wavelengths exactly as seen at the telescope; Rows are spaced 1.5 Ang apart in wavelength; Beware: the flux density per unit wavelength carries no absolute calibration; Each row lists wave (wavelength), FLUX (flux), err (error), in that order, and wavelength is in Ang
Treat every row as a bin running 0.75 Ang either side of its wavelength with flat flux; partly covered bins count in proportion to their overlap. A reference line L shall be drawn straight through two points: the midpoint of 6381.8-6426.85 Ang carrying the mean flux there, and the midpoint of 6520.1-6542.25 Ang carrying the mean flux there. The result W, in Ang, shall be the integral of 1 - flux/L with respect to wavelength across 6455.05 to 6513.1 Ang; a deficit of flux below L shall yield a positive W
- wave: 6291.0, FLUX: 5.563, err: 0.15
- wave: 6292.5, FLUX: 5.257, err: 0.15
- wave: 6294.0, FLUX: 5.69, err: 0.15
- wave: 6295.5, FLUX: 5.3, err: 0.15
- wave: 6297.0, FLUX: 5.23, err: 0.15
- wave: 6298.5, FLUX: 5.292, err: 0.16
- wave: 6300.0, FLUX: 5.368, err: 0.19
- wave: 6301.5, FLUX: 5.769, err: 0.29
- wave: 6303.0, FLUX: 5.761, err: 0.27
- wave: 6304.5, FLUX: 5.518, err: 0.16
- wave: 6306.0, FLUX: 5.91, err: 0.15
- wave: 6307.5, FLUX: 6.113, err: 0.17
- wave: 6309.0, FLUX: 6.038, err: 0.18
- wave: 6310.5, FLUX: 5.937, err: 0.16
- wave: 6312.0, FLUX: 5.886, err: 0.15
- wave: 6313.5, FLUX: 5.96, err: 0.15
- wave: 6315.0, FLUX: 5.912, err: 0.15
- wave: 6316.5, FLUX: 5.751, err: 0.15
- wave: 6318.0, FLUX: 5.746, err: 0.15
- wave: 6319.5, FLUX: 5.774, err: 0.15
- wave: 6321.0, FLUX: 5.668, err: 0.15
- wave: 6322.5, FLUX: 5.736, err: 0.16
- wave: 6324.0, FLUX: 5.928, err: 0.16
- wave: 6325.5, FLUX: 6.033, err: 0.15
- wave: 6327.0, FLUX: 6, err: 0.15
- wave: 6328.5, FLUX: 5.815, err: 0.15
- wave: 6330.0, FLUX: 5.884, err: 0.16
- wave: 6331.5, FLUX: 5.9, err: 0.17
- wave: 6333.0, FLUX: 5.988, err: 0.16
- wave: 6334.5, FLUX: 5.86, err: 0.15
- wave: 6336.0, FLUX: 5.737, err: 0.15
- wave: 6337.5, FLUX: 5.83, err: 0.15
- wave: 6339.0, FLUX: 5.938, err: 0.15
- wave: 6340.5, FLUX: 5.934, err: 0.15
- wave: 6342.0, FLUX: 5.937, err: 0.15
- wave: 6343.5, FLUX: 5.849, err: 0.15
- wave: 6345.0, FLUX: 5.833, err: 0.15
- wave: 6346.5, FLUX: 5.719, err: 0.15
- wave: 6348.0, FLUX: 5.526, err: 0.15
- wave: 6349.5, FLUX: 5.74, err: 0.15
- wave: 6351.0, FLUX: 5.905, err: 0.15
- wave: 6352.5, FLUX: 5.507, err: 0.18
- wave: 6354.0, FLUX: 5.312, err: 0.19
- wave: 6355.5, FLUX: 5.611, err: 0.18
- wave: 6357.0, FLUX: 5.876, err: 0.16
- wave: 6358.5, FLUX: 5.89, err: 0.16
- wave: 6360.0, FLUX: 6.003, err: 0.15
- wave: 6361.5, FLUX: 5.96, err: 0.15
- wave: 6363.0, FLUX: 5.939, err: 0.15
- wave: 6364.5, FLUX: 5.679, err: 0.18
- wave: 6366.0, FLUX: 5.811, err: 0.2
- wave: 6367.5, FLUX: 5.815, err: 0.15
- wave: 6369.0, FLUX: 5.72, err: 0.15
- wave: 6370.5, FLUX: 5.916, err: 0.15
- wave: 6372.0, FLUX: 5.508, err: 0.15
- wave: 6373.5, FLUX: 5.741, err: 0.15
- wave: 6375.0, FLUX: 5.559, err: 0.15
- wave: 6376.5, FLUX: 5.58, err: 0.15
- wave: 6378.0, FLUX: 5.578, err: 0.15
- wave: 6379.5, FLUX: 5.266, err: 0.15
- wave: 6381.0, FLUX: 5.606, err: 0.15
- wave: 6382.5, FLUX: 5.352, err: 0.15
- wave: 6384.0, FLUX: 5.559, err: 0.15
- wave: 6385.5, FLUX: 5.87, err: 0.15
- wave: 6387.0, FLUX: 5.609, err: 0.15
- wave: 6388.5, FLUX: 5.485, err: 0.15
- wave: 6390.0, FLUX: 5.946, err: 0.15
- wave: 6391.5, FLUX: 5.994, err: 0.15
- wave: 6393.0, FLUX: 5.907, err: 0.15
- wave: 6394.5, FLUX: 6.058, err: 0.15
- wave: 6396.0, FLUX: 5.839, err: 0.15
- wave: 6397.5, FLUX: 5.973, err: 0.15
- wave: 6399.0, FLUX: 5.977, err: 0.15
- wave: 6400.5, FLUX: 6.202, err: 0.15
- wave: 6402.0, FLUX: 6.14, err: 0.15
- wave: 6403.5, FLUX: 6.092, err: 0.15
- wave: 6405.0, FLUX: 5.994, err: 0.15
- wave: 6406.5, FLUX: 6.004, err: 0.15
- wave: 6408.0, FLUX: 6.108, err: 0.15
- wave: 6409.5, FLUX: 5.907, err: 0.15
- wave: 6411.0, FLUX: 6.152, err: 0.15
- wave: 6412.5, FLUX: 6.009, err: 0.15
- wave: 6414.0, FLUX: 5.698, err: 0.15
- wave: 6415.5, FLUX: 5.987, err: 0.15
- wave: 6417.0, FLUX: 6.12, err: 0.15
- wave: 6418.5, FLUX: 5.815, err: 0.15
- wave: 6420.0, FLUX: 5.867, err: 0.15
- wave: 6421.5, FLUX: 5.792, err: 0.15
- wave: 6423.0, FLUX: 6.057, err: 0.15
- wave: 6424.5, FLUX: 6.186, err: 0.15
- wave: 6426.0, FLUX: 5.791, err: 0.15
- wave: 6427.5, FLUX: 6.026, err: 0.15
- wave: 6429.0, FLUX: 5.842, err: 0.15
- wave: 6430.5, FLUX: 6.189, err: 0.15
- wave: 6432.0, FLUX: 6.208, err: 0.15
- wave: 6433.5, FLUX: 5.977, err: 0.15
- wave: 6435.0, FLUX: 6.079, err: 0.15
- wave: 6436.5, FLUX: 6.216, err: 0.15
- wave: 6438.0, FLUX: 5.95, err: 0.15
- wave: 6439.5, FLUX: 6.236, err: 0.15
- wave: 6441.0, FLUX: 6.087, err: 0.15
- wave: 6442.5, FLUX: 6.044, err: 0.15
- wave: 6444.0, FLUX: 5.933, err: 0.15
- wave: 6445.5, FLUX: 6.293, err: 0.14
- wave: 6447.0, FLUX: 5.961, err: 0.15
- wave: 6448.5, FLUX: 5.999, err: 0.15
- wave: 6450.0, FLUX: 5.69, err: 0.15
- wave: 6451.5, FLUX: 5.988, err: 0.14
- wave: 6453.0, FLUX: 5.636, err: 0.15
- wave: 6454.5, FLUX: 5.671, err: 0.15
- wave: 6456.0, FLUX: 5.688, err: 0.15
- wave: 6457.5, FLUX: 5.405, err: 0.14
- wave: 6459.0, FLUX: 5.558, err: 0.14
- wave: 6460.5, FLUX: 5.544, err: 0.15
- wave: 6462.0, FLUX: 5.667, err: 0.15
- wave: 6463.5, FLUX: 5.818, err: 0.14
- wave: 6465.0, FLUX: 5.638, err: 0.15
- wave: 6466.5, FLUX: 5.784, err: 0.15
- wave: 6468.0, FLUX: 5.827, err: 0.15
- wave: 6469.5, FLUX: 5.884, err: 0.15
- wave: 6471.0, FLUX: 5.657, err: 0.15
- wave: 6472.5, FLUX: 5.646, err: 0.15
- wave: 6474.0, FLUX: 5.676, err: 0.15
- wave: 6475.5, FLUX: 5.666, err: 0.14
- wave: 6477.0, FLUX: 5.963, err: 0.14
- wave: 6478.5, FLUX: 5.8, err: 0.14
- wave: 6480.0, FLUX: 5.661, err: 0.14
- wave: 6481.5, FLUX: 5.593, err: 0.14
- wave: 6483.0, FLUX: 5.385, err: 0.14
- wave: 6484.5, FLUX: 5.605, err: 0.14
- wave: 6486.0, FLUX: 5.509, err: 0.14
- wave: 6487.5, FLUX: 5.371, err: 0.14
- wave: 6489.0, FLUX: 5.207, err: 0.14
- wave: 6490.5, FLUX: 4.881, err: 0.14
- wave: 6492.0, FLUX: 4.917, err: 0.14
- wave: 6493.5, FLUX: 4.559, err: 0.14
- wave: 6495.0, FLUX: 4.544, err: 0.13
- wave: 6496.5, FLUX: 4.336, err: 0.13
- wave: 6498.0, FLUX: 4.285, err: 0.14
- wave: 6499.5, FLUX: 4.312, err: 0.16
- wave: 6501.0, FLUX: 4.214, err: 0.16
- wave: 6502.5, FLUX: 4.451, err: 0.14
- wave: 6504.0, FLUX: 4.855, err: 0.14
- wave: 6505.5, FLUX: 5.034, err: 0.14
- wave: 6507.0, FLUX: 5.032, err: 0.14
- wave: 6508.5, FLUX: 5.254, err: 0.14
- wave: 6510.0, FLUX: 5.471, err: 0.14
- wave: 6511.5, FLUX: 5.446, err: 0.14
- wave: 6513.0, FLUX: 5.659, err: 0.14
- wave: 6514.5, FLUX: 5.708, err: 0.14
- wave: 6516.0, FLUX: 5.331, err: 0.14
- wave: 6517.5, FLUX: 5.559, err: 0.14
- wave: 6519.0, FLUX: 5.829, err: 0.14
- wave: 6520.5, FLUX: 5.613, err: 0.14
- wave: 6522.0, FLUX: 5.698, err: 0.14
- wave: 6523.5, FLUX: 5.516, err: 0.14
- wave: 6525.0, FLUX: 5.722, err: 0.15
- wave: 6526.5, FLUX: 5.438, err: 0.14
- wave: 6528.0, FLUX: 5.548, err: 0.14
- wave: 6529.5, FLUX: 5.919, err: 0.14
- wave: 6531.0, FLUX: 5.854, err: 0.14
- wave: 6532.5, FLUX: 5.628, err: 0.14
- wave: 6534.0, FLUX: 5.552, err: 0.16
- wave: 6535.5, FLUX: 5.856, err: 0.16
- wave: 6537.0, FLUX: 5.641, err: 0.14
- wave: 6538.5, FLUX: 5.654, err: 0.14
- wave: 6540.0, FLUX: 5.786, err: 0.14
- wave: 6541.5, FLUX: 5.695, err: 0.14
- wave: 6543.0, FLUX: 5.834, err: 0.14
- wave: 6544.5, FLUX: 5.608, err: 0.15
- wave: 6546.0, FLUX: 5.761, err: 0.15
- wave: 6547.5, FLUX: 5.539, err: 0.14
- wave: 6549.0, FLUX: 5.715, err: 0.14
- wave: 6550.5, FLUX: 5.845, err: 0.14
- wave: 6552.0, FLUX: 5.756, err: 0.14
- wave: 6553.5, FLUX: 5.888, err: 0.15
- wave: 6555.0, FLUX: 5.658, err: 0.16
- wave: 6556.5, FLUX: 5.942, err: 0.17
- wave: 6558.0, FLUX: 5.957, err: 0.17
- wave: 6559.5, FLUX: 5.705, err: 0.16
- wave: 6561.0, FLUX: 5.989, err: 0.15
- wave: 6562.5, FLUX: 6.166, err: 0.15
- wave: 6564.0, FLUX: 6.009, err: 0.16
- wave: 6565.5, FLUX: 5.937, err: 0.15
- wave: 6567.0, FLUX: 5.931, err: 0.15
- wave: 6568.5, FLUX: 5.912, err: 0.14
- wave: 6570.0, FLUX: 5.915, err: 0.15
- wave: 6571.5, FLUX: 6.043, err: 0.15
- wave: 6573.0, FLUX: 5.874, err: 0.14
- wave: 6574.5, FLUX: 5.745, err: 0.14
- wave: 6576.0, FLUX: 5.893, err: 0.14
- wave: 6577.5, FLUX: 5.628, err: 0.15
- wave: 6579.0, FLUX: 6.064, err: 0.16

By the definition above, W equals 4.7 Ang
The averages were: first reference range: 5.92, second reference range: 5.68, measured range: 5.3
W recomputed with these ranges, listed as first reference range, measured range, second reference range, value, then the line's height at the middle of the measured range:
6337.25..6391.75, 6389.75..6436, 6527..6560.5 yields -2.19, 5.73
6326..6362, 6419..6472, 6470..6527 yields -4.16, 5.46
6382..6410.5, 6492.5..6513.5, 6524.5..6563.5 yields 3.58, 5.8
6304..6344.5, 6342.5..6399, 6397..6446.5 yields 2.03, 5.95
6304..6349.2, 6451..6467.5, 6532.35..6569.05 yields 0.43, 5.82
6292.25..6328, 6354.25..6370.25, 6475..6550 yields -0.48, 5.65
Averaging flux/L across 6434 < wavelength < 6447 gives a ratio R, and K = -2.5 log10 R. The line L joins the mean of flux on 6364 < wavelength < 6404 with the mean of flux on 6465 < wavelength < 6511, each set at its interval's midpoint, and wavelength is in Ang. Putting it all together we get -0.12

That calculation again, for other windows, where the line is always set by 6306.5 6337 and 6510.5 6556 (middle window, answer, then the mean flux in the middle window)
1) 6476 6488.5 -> 0.02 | 5.6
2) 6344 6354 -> 0.03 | 5.68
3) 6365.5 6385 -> 0.04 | 5.62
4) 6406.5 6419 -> -0.03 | 5.98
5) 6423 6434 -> -0.05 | 6.03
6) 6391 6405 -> -0.04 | 6.02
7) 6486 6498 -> 0.18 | 4.84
